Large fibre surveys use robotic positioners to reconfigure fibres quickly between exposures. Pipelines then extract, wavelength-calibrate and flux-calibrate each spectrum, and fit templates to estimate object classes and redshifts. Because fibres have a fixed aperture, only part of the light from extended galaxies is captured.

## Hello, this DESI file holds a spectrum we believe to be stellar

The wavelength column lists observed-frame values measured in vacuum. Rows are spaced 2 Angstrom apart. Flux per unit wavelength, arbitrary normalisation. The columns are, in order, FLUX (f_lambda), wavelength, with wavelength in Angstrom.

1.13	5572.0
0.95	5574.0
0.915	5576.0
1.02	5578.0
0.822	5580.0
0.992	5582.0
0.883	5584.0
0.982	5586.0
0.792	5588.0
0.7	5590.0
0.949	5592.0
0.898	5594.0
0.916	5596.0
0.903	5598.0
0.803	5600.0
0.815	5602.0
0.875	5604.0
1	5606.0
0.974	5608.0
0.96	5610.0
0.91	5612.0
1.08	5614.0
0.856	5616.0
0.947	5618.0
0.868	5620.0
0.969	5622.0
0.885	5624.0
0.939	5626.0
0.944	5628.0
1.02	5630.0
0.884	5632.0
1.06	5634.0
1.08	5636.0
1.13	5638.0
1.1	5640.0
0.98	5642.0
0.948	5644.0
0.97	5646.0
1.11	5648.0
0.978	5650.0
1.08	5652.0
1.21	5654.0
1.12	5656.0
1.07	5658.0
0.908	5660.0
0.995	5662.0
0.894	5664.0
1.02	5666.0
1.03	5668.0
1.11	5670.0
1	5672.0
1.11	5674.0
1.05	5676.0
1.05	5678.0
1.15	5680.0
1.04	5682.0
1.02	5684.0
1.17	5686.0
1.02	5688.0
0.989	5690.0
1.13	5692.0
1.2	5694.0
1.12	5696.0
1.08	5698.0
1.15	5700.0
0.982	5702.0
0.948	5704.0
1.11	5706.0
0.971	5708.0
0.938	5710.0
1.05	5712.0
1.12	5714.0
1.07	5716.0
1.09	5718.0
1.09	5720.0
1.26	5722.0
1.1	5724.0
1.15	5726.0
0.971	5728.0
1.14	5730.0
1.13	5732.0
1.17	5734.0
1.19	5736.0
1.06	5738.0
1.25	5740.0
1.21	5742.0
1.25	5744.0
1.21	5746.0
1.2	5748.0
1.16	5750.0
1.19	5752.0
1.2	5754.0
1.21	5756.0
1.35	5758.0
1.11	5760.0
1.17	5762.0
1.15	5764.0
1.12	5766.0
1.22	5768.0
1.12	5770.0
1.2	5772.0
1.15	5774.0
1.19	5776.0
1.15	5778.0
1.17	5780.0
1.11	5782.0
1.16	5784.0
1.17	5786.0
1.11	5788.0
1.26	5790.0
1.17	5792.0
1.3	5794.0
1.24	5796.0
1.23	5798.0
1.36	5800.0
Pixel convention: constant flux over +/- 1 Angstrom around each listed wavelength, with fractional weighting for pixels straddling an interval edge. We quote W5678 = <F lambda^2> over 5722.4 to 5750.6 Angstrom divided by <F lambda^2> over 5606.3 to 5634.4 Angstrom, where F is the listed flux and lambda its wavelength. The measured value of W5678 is 1.3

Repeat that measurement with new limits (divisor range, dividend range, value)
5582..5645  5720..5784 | 1.31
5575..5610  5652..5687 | 1.21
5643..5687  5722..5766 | 1.15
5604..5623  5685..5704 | 1.18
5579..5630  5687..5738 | 1.24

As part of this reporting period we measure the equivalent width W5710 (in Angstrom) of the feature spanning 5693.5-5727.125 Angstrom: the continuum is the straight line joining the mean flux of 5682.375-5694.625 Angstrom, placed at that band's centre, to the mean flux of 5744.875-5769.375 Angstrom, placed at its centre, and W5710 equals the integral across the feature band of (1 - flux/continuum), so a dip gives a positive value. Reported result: 1.0 Angstrom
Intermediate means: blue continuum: 1.08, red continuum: 1.19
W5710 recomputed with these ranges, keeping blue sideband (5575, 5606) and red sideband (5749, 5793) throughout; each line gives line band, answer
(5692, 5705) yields -0.3 Angstrom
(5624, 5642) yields -1.0 Angstrom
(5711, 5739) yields -0.3 Angstrom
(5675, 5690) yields -0.5 Angstrom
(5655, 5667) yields 0.0 Angstrom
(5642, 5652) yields -0.3 Angstrom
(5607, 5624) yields -0.3 Angstrom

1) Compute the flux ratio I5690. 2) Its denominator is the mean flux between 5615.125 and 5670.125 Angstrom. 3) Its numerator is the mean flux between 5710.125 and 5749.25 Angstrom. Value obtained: 1.14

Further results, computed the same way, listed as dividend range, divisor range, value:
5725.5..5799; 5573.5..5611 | 1.30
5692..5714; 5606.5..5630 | 1.12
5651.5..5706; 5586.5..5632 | 1.17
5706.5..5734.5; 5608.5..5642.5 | 1.11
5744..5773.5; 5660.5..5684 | 1.15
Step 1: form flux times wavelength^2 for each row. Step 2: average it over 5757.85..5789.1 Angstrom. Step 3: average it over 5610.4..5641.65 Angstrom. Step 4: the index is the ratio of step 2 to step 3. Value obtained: 1.25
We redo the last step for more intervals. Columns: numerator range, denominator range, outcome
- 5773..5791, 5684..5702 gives 1.10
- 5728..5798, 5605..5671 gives 1.23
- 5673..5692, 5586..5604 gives 1.29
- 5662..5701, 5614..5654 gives 1.09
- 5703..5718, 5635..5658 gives 0.99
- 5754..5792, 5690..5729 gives 1.11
